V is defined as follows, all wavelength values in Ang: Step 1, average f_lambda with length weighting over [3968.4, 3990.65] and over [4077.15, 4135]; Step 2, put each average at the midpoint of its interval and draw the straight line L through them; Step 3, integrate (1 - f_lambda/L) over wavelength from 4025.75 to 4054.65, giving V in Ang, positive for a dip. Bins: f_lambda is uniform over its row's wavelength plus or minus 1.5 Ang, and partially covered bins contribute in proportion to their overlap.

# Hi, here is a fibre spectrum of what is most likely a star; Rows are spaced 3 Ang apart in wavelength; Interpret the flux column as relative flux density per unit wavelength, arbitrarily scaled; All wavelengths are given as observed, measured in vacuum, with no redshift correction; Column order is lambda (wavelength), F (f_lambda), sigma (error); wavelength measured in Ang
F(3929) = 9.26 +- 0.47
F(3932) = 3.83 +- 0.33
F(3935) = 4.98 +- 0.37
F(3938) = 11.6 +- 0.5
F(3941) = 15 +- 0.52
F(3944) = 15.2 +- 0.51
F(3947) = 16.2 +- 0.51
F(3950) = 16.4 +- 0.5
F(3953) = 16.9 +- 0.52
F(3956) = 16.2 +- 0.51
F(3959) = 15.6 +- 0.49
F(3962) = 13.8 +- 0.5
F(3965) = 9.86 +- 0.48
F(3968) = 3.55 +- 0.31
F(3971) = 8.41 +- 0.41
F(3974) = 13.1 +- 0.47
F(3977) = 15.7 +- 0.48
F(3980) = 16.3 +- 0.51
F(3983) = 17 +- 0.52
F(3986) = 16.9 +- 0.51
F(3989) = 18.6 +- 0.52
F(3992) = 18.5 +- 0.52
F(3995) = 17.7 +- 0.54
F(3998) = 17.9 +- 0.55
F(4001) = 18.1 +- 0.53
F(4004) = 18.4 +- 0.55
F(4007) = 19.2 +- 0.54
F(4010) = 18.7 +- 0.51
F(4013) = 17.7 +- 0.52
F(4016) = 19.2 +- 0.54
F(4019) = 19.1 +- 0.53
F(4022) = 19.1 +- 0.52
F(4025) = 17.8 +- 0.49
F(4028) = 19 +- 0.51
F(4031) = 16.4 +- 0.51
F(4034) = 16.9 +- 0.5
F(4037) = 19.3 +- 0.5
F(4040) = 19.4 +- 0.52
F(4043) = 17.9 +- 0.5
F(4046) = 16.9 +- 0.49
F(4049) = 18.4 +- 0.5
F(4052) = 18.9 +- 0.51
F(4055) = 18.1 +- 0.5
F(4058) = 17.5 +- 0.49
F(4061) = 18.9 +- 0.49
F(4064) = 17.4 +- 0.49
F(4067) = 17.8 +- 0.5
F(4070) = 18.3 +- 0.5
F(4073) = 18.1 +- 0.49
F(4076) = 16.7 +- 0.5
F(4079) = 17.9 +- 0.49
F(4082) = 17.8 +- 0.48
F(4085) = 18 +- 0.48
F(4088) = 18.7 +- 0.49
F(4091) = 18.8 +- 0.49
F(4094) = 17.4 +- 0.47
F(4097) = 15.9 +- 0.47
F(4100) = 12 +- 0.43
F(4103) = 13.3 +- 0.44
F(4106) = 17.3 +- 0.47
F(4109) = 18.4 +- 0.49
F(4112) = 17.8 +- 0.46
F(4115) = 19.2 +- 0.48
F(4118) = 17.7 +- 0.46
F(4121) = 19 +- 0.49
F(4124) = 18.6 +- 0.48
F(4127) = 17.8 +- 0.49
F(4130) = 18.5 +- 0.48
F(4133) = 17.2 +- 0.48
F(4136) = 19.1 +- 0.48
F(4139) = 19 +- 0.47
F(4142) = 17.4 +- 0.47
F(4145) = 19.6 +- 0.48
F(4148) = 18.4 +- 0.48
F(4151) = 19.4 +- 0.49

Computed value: -3.90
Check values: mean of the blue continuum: 14.6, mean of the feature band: 18.1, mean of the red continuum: 17.4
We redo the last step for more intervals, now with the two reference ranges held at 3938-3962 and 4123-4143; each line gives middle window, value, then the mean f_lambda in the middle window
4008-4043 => -3.7 Ang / 18.4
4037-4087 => -2.5 Ang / 18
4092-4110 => 2.1 Ang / 15.7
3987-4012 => -3.2 Ang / 18.3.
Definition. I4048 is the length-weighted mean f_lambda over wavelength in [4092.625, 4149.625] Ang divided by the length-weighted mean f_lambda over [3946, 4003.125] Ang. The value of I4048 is 1.2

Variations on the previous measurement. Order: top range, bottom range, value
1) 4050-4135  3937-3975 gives 1.33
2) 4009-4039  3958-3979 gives 1.60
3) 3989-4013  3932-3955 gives 1.39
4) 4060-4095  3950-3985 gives 1.33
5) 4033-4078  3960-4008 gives 1.19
